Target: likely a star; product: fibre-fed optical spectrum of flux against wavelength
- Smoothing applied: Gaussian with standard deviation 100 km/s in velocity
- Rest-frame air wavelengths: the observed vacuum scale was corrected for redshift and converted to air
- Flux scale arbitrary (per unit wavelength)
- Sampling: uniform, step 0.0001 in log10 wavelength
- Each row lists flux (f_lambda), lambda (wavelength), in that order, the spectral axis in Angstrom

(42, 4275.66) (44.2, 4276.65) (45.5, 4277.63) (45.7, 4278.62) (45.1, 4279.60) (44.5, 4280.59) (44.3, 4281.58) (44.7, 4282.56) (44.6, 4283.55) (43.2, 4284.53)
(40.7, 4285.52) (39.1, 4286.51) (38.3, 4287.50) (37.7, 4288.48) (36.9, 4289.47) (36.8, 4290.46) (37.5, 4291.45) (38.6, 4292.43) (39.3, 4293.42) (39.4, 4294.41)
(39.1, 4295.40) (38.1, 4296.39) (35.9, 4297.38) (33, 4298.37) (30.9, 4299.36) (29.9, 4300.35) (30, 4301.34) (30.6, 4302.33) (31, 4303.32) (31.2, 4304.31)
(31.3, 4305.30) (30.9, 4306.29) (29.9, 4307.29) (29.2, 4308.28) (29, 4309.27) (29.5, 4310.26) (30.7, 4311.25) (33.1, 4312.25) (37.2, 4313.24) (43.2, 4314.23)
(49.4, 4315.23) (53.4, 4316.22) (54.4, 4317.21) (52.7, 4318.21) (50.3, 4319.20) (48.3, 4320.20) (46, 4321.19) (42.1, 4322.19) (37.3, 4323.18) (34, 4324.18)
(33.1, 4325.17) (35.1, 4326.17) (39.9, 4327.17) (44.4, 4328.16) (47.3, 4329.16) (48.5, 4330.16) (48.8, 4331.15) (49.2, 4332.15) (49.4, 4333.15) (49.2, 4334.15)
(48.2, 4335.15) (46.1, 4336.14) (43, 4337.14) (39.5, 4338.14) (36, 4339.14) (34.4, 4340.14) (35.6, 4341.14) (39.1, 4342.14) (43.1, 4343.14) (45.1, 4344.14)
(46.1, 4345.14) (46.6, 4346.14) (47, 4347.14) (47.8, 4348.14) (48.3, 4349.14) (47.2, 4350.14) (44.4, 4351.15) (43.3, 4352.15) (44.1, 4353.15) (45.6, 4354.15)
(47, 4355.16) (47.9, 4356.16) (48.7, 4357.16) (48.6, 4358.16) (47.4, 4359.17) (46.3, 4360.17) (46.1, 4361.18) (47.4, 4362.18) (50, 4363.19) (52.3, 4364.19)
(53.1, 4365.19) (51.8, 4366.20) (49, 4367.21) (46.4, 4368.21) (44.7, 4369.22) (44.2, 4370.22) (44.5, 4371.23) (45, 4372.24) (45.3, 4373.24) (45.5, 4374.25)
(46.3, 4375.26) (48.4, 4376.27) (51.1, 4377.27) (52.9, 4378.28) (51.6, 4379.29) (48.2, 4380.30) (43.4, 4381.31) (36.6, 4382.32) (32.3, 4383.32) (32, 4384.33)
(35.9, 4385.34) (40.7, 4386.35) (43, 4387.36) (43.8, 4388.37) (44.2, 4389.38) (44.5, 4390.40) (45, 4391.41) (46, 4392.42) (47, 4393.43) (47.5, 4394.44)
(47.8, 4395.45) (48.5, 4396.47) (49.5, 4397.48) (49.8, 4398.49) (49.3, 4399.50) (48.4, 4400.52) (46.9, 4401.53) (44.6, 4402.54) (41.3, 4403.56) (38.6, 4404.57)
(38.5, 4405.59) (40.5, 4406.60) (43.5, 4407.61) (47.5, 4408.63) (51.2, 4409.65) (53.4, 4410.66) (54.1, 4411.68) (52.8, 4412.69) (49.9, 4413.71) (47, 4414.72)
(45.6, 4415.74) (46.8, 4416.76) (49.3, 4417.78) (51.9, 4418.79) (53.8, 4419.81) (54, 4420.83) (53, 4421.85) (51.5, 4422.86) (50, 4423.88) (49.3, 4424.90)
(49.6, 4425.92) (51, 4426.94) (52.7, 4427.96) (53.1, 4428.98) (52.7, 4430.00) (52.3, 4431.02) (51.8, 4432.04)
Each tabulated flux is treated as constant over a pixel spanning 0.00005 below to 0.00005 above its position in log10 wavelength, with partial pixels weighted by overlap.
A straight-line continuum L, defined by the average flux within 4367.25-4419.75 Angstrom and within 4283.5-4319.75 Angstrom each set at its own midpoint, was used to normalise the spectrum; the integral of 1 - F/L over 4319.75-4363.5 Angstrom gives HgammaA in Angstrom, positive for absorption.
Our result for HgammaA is -3.5 Angstrom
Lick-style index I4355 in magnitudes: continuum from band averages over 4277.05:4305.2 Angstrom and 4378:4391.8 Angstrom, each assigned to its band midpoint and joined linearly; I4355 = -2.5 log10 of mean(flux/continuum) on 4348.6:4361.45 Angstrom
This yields -0.139 mag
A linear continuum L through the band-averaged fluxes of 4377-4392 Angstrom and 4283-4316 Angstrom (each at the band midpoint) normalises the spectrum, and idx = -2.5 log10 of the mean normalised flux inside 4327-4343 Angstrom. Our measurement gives -0.13 mag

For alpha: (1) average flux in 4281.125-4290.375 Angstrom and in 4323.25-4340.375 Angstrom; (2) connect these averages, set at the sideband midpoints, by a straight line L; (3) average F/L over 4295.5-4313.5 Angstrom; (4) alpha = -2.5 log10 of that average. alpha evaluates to 0.291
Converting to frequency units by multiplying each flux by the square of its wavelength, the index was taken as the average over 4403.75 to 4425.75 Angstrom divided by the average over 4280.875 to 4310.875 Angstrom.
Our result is 1.44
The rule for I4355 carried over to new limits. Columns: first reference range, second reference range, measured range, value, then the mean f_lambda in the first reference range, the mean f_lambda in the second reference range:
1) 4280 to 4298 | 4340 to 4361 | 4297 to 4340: 0.08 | 39.9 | 45.1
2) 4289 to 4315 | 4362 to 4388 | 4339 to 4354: -0.06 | 34.1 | 45.4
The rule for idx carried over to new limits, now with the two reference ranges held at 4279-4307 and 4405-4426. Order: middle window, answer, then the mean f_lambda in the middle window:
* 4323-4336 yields -0.07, 43.6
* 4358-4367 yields -0.12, 49.2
